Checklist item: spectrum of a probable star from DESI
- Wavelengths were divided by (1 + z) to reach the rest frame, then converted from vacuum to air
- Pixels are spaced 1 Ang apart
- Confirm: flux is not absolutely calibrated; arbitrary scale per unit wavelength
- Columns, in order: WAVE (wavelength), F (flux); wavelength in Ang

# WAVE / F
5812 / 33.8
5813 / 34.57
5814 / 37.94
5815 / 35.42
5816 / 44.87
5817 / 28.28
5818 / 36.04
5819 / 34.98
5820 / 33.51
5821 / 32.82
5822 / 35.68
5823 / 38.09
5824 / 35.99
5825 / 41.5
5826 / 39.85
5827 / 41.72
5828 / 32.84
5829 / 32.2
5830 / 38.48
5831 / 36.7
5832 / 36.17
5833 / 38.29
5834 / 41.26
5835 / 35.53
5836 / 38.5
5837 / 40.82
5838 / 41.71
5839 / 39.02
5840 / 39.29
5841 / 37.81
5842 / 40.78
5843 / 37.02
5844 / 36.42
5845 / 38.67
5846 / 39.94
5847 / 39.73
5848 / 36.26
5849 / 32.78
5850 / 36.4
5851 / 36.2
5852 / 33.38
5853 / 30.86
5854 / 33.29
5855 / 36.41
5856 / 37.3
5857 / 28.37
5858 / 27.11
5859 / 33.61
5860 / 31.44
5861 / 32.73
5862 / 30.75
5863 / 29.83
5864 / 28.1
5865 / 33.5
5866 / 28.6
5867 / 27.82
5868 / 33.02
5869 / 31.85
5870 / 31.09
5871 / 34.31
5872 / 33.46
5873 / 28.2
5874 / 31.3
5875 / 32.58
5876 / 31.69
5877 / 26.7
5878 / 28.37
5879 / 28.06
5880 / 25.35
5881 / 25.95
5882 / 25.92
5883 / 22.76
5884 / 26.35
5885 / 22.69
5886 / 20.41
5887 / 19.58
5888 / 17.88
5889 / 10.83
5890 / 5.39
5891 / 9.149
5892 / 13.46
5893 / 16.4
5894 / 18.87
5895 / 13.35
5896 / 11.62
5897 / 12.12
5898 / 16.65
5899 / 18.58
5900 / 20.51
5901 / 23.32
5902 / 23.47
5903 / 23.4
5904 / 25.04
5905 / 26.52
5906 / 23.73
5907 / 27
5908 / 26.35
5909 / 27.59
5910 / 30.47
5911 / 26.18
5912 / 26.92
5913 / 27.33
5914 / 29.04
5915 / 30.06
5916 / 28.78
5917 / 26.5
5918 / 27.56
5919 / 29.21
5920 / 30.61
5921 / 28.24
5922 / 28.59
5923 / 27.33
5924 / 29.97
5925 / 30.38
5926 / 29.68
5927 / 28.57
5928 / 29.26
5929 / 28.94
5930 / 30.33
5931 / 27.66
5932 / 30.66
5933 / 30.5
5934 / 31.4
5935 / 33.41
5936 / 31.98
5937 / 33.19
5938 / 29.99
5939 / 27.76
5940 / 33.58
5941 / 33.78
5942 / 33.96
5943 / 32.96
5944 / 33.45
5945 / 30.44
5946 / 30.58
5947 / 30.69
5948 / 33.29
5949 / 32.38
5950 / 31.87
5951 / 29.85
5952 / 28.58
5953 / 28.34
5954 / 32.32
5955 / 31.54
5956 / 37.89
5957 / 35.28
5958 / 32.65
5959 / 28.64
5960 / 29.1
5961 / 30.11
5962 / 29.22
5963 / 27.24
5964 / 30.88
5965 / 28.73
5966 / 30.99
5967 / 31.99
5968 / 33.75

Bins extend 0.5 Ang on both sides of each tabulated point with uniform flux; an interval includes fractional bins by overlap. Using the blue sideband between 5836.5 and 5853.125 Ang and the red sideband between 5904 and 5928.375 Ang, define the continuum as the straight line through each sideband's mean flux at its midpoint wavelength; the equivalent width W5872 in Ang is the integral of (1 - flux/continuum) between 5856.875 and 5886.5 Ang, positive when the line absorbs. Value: 4.4 Ang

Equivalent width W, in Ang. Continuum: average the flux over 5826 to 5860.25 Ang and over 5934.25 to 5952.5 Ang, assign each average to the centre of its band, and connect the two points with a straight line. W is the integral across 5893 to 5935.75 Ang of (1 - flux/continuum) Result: 9.1 Ang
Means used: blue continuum 36.4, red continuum 31.8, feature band 26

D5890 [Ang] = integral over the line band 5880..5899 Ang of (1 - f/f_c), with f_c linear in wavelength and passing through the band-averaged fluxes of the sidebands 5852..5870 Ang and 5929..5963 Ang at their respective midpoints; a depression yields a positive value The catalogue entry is 8.5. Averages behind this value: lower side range 31.5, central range 17.4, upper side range 31.3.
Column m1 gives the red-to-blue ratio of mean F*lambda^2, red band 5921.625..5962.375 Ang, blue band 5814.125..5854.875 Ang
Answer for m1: 0.9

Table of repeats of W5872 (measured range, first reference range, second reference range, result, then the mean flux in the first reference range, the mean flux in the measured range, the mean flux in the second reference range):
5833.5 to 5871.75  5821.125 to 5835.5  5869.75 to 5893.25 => -4.5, 37.3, 34.8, 23.7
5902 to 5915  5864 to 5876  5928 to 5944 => 1.9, 31.3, 26.6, 31.3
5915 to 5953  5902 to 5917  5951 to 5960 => -1.3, 26.9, 30.4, 31.6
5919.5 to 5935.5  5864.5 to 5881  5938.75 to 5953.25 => 0.8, 30.2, 29.7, 31.6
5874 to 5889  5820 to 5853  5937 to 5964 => 4.3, 37.4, 25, 31.4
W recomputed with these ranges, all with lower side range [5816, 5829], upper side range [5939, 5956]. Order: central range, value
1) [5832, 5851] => -1.47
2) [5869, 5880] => 1.26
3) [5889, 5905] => 7.94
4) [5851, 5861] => 0.67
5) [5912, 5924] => 1.59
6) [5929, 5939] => 0.47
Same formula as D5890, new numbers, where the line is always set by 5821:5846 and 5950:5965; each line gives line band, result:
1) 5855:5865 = 1.39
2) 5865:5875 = 1.29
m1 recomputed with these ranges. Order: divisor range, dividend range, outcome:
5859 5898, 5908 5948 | 1.24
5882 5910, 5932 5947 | 1.64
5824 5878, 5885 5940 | 0.73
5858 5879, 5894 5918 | 0.78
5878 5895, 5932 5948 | 1.67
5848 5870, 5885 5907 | 0.57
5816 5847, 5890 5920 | 0.62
